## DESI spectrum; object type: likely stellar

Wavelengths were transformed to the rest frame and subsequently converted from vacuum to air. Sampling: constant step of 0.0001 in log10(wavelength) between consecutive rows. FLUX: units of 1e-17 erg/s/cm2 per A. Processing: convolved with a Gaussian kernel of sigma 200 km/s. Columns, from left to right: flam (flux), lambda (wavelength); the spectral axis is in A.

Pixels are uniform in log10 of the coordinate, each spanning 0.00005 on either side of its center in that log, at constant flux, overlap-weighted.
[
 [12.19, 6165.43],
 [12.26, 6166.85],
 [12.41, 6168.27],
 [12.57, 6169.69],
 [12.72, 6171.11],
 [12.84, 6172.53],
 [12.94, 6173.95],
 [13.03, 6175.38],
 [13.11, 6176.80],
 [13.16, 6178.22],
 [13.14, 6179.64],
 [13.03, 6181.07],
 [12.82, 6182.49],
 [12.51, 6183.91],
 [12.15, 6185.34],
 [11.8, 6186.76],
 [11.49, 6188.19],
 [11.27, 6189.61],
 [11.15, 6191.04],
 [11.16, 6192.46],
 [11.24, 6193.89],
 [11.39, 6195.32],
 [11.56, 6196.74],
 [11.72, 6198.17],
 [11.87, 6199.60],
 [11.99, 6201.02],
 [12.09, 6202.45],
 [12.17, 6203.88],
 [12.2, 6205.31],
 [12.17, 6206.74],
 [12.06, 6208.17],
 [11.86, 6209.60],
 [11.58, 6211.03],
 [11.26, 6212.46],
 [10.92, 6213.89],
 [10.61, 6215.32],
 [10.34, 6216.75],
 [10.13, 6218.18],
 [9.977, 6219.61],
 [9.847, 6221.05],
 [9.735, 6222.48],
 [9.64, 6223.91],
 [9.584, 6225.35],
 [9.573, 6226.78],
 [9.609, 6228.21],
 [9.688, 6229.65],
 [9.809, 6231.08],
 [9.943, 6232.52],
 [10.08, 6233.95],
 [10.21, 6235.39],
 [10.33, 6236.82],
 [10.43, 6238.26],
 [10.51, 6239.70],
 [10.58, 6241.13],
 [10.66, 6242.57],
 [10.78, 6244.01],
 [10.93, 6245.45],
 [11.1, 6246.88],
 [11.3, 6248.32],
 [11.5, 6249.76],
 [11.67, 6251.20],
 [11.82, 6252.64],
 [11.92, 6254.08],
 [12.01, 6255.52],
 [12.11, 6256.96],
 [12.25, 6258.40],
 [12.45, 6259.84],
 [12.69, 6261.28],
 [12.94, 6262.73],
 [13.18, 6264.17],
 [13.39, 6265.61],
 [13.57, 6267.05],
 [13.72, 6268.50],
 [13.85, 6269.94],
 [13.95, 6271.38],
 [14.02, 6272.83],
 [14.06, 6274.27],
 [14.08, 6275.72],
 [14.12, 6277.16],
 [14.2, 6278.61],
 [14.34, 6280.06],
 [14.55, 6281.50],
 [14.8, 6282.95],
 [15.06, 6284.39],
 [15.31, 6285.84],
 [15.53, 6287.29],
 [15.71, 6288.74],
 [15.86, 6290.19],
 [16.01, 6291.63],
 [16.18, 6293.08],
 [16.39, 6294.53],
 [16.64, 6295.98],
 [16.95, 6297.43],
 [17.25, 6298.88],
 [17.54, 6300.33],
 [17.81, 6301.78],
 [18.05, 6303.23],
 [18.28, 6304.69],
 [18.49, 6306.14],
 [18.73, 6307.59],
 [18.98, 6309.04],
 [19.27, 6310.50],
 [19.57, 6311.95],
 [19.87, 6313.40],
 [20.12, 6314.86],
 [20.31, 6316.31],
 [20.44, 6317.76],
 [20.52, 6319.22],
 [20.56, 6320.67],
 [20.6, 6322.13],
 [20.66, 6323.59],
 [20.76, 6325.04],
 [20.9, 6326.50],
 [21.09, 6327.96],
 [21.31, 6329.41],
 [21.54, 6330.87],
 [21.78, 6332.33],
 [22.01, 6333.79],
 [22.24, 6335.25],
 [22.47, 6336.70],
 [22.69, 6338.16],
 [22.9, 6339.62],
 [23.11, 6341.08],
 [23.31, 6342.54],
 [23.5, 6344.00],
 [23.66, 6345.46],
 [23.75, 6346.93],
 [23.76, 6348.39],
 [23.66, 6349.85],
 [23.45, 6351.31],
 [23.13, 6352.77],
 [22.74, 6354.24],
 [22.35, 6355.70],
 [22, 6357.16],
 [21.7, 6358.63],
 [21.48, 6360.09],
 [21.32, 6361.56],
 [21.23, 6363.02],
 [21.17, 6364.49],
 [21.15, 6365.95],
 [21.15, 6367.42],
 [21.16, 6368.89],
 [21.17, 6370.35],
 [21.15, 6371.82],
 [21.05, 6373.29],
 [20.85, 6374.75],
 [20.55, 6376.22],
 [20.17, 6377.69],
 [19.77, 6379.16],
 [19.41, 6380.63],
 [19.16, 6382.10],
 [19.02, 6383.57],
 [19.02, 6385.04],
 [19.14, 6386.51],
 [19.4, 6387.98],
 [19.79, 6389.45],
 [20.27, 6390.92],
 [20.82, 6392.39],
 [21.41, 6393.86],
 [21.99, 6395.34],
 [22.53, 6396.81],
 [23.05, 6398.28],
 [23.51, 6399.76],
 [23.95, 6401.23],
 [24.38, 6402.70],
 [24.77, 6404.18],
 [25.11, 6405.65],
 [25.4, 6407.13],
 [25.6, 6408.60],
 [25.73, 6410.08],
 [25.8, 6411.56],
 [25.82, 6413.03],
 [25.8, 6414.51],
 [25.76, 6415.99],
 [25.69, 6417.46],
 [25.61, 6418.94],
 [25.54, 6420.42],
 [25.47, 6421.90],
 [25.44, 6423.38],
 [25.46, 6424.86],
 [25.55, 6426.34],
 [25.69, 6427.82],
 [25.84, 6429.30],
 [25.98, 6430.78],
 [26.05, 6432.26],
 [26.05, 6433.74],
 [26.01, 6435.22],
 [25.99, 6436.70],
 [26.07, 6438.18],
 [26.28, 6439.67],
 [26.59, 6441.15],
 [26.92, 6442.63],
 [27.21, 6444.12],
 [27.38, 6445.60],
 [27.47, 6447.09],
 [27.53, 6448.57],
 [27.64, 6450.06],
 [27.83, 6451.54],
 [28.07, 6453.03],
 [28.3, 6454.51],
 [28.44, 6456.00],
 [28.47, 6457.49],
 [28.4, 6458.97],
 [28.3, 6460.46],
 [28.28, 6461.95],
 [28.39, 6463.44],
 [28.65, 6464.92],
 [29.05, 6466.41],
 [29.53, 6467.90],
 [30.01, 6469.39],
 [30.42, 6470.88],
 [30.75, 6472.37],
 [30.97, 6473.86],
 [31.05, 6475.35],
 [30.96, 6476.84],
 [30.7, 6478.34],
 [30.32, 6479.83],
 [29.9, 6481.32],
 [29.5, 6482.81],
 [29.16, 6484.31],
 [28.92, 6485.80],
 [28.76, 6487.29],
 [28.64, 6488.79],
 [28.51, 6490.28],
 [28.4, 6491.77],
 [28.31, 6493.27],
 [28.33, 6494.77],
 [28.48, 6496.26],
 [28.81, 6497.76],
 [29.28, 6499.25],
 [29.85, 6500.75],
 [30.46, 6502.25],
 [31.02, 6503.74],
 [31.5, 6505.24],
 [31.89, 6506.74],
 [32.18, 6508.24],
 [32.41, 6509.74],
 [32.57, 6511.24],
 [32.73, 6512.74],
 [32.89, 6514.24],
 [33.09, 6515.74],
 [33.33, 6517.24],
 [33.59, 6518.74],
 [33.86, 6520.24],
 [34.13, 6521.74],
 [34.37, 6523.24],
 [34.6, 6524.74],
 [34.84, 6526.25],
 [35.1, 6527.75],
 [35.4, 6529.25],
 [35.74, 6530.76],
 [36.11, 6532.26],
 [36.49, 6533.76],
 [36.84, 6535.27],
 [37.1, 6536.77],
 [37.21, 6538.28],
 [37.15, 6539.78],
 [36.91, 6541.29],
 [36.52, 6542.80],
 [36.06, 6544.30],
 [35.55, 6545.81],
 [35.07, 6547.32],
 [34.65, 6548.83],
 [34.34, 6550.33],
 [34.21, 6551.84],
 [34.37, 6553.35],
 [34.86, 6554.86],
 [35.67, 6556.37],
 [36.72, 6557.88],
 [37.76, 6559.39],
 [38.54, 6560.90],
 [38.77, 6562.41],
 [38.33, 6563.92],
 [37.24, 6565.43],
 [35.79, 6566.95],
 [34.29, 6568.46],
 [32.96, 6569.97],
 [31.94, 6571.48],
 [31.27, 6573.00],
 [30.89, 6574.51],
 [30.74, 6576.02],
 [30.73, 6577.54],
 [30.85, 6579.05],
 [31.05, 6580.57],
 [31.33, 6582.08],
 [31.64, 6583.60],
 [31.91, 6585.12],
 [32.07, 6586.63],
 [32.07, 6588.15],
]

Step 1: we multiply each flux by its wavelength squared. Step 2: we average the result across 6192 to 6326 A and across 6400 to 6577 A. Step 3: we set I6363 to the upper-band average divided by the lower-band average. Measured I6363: 2.4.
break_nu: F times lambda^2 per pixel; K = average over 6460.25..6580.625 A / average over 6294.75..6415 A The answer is 1.61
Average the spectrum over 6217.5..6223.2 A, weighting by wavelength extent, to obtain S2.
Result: 9.92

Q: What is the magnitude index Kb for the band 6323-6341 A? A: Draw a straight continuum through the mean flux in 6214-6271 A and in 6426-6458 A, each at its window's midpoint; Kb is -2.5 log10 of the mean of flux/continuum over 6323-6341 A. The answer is -0.193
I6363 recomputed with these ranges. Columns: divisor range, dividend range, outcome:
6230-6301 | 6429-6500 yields 2.28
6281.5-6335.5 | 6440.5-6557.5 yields 1.80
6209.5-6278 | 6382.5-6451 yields 2.26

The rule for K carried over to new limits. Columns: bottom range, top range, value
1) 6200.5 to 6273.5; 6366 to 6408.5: 1.98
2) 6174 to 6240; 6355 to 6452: 2.24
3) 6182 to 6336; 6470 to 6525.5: 2.35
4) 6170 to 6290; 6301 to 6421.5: 1.89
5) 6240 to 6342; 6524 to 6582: 2.30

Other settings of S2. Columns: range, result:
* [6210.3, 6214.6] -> 11.3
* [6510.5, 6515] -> 32.7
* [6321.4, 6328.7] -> 20.8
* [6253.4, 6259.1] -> 12.1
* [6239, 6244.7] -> 10.6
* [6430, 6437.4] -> 26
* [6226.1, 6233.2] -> 9.72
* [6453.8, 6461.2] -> 28.4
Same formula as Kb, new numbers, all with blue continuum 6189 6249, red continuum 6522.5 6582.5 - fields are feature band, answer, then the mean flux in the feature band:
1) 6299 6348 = -0.131 mag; 20.8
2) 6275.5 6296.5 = 0.030 mag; 15.3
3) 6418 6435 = 0.006 mag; 25.7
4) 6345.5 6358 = -0.134 mag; 23.1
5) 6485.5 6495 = 0.071 mag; 28.5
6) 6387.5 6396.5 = 0.129 mag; 20.7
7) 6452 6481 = -0.024 mag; 29.4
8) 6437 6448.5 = 0.008 mag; 26.8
